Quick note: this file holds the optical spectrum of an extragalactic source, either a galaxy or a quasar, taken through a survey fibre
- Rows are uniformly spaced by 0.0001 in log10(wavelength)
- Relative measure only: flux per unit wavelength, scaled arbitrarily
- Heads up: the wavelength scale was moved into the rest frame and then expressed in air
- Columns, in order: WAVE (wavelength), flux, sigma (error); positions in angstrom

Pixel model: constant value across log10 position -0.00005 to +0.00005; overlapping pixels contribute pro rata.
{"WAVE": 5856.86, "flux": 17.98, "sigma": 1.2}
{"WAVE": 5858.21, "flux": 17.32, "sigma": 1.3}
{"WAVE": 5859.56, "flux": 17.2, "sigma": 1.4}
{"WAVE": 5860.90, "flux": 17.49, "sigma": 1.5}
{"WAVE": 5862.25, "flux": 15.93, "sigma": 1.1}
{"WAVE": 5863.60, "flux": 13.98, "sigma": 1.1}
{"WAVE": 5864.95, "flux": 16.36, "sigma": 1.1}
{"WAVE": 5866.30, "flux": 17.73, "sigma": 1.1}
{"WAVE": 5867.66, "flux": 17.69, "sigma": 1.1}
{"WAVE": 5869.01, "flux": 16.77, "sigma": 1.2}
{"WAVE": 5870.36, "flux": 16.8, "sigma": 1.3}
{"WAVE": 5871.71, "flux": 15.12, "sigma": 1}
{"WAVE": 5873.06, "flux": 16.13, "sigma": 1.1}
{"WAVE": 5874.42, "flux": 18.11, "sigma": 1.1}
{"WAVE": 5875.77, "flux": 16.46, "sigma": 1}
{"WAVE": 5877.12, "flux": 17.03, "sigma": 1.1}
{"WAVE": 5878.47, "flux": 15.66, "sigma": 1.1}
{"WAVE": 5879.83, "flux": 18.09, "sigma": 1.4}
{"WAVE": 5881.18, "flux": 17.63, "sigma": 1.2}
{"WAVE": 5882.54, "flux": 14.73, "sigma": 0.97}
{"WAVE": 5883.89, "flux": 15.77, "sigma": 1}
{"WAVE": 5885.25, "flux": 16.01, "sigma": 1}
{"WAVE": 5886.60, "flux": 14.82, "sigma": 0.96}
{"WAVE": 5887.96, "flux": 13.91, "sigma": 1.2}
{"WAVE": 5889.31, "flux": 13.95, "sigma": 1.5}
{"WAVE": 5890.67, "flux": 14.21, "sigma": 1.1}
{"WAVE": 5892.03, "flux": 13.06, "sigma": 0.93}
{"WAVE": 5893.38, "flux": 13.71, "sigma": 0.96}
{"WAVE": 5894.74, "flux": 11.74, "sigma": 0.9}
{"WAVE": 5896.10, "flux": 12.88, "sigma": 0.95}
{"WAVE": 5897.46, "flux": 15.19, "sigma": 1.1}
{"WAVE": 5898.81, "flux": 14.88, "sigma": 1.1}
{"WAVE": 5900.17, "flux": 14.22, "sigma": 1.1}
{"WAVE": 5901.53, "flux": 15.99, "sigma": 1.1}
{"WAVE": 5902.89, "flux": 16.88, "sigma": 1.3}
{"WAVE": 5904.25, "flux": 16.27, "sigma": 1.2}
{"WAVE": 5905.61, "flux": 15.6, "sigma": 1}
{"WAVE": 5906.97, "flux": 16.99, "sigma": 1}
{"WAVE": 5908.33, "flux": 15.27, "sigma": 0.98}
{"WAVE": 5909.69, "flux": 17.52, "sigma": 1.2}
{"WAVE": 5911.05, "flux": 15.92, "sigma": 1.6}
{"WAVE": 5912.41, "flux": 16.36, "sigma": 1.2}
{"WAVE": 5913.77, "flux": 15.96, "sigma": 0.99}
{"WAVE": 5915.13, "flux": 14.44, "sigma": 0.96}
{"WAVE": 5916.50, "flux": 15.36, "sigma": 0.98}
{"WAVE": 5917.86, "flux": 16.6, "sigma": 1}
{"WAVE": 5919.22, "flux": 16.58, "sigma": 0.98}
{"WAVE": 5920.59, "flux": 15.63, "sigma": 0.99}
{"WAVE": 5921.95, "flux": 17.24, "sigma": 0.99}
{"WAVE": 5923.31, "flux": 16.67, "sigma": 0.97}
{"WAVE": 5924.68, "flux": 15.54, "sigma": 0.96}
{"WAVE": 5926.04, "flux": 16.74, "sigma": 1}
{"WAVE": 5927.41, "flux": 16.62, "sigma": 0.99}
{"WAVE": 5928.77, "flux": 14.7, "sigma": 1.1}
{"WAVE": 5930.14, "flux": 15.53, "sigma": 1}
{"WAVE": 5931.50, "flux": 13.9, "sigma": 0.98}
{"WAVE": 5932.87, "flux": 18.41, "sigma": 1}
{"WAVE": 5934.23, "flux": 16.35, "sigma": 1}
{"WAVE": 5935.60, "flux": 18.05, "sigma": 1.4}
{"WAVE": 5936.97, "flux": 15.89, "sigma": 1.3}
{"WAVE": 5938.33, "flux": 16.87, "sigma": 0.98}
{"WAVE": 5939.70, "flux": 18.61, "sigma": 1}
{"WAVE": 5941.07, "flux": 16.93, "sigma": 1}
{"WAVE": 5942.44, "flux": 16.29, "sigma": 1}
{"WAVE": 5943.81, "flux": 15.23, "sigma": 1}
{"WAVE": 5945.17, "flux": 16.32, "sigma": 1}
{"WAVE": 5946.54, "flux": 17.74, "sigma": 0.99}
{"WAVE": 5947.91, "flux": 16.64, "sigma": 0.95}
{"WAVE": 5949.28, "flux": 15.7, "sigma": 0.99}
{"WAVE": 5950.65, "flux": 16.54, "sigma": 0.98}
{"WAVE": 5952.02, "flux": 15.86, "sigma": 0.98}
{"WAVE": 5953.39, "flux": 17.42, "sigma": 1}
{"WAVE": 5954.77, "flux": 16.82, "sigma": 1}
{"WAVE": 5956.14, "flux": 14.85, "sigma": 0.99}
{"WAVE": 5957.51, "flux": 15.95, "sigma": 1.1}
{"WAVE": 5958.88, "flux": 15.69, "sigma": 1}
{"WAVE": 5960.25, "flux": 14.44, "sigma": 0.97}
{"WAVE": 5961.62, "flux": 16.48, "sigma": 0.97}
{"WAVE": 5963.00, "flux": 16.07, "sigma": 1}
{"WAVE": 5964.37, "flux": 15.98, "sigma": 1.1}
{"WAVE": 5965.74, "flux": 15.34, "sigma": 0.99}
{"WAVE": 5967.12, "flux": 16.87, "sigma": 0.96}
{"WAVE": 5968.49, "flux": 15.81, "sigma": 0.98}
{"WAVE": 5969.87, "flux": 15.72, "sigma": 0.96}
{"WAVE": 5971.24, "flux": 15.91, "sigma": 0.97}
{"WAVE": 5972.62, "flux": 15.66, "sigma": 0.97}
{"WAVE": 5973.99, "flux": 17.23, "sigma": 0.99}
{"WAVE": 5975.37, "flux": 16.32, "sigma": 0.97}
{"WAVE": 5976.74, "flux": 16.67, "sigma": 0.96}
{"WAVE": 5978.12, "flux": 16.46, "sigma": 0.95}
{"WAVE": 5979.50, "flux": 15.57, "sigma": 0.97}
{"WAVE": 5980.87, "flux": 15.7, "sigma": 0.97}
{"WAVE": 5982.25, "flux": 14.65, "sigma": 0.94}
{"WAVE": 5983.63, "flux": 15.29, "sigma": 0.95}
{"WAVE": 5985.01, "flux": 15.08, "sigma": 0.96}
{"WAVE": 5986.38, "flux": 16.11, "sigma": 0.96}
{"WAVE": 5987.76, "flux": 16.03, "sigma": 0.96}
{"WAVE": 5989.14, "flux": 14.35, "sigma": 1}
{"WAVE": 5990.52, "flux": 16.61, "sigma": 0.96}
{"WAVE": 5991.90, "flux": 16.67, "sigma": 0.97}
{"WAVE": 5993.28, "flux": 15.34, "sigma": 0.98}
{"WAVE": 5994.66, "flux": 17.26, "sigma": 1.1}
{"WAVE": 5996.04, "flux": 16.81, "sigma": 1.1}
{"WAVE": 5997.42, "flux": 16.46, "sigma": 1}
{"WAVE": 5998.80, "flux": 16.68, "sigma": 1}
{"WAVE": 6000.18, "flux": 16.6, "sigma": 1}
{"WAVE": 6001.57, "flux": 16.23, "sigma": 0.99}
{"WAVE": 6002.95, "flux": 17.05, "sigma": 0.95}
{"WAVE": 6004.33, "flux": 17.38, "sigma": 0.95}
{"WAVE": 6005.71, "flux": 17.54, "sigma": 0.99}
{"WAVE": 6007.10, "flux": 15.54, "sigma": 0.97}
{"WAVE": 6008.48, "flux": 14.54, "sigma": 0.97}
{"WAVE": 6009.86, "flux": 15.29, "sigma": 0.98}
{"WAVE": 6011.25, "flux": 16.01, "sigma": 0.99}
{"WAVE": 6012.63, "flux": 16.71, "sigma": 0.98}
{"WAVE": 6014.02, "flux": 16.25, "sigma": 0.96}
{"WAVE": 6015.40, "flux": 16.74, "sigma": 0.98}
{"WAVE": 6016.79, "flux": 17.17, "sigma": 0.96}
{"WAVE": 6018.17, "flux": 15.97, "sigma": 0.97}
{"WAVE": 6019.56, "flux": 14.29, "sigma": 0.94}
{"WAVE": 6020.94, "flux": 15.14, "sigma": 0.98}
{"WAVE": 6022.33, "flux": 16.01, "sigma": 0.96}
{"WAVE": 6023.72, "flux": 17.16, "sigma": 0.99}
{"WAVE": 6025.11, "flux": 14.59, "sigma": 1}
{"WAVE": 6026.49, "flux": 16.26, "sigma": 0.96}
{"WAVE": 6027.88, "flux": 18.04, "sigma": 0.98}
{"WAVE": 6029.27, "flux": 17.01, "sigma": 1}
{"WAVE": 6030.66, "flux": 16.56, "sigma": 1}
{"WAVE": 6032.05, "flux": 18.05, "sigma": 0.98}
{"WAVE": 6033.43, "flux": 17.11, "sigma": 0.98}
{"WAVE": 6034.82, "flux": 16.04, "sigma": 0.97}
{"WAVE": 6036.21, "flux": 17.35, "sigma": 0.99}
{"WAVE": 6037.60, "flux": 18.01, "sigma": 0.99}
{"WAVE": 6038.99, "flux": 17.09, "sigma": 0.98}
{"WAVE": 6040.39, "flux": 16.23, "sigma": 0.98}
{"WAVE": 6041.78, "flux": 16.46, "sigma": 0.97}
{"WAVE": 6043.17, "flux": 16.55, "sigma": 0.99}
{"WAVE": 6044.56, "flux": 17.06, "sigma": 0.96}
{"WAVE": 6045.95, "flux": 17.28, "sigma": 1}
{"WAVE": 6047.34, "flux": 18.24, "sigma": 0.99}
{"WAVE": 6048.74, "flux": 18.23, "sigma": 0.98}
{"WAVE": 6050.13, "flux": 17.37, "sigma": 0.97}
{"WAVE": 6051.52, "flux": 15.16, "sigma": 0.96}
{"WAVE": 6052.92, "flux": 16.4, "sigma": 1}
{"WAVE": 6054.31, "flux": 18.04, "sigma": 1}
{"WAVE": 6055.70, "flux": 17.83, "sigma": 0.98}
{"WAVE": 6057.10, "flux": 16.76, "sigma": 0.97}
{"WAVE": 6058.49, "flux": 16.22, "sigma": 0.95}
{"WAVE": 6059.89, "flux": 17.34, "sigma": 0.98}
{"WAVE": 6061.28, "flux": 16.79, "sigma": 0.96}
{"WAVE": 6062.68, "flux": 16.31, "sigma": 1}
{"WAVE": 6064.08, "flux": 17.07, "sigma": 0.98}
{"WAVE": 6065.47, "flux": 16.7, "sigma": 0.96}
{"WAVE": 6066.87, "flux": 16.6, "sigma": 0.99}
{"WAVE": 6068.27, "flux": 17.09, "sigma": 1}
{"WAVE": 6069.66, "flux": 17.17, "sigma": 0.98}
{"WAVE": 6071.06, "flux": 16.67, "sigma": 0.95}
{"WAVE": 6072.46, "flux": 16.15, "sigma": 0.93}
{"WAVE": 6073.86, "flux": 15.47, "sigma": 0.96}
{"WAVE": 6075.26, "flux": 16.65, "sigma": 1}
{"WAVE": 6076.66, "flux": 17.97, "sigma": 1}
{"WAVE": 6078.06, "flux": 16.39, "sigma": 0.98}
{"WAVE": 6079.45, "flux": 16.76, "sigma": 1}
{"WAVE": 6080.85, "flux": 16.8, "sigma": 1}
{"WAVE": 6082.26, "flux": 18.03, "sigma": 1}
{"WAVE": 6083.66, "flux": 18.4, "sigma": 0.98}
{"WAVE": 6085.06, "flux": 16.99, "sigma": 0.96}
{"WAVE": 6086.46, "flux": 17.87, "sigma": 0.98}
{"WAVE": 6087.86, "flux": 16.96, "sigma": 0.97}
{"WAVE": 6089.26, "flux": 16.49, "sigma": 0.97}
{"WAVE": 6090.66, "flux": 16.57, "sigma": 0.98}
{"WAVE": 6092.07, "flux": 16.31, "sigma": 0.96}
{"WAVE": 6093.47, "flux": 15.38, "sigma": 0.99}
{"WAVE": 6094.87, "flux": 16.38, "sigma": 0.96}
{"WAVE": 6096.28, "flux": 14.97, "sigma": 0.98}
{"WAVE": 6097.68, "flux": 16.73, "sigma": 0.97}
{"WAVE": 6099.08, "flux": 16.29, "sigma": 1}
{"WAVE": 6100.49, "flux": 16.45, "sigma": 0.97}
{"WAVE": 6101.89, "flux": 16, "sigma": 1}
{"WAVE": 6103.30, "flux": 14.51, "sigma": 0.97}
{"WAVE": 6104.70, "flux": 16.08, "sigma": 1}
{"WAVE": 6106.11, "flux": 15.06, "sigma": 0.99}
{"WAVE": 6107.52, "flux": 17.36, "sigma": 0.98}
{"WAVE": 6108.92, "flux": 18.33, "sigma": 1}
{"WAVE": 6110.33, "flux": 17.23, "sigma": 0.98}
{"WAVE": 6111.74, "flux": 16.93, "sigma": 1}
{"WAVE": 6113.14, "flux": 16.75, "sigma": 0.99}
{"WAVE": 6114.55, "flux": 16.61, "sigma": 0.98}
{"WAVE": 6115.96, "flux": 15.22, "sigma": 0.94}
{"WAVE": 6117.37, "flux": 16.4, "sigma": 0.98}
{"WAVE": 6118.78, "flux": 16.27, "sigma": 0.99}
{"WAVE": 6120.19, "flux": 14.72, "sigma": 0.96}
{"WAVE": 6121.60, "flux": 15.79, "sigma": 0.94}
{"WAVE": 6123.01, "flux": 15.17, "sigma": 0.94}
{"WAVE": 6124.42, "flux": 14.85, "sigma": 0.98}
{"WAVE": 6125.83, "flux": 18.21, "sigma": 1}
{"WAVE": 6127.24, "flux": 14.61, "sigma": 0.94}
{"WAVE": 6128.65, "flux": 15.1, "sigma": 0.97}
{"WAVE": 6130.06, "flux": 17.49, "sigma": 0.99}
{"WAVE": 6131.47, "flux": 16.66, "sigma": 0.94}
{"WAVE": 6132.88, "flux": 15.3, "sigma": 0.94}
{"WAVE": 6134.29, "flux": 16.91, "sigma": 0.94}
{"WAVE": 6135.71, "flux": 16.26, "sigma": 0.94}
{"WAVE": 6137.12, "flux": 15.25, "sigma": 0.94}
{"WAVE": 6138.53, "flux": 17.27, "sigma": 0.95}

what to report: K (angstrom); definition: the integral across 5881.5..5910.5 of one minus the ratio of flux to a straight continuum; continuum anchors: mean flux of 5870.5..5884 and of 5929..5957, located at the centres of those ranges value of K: 2.69 angstrom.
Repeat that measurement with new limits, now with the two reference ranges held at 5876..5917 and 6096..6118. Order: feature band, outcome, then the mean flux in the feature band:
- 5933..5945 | -0.99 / 16.8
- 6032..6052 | -1.30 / 17.1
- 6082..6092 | -0.61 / 17.2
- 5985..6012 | -0.65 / 16.2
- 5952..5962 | -0.19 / 15.9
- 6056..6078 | -0.81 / 16.7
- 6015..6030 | -0.25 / 16.2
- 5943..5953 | -0.47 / 16.3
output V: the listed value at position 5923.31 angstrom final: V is 16.67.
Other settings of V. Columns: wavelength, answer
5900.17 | 14.22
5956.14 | 14.85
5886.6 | 14.82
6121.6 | 15.79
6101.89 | 16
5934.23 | 16.35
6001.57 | 16.23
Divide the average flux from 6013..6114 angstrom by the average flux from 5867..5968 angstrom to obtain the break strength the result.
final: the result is 1.05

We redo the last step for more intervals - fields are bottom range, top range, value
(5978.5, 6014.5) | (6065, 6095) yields 1.05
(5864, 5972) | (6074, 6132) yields 1.03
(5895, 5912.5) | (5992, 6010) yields 1.05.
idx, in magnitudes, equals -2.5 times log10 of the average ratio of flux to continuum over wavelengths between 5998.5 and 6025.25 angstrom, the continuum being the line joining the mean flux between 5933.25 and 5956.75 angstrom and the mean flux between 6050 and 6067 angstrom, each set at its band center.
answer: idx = 0.04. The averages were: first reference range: 16.6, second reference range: 16.8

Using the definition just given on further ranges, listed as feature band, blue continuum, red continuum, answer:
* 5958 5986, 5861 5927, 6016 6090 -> 0.030 mag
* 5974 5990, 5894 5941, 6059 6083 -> 0.039 mag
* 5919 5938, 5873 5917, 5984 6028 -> -0.041 mag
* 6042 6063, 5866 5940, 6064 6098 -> -0.028 mag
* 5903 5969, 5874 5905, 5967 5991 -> -0.045 mag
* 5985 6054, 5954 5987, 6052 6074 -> -0.010 mag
